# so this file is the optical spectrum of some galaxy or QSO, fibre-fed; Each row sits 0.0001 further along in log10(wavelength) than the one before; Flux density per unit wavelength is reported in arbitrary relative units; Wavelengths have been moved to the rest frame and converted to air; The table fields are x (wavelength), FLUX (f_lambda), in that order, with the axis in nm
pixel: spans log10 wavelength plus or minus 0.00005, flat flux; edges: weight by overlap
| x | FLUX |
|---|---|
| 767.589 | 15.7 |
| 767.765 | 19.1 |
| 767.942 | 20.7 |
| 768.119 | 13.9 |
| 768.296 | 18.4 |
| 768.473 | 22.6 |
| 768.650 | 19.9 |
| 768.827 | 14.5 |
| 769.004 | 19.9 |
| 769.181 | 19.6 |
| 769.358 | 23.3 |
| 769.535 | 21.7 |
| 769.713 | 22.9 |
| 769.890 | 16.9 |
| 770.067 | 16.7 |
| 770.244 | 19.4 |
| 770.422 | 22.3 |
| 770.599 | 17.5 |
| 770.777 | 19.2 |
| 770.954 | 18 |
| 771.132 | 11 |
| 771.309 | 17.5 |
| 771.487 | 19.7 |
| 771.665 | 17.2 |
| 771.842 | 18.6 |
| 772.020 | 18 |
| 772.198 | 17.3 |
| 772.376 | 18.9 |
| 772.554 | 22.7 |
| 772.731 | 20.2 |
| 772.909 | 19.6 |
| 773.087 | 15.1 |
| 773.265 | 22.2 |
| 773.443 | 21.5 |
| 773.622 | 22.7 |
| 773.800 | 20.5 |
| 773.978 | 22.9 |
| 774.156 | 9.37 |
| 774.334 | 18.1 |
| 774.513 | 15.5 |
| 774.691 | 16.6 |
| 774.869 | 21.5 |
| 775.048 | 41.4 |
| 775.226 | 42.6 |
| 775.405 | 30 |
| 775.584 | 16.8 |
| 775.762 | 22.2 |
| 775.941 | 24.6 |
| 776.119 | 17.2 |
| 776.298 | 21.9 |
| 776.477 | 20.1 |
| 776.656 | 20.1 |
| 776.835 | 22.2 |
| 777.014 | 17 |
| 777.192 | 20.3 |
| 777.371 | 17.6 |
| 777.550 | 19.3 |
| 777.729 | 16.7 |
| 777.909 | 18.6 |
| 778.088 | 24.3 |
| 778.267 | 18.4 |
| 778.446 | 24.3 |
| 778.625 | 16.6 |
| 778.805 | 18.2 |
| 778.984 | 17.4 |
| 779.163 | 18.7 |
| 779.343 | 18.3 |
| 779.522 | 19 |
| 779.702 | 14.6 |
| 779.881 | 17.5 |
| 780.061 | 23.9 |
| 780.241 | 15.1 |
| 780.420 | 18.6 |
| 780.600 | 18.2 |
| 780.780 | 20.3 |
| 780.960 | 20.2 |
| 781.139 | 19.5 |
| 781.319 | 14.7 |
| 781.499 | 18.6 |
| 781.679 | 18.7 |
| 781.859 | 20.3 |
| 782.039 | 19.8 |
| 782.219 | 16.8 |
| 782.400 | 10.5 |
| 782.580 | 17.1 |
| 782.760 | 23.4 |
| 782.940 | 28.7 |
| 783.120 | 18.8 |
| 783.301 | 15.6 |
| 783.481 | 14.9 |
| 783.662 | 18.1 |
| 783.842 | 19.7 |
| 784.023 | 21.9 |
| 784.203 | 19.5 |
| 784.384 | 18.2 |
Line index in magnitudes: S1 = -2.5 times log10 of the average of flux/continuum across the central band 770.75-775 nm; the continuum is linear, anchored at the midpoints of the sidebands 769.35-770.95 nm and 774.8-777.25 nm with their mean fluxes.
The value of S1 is 0.17 mag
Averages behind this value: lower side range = 19.7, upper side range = 24.2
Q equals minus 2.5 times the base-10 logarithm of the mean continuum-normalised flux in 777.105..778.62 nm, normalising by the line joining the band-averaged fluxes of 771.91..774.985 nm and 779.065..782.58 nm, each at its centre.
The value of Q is -0.07 mag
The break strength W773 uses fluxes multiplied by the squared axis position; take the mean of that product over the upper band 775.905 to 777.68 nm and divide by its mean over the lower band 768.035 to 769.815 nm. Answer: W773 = 1.03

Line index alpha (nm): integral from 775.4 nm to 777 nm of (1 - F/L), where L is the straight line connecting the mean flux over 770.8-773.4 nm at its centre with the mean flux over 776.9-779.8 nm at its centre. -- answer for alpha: -0.21 nm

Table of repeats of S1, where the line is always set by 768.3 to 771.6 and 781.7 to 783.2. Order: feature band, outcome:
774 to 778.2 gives -0.122 mag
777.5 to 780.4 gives 0.028 mag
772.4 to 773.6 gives -0.065 mag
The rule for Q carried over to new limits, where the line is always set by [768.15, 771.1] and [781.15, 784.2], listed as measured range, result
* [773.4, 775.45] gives -0.227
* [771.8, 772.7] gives -0.003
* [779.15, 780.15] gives 0.008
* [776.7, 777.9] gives 0.002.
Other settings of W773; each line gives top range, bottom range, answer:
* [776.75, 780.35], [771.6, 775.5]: 0.89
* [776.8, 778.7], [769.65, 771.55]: 1.09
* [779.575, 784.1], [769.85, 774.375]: 1.03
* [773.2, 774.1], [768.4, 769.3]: 1.12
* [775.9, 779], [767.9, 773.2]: 1.07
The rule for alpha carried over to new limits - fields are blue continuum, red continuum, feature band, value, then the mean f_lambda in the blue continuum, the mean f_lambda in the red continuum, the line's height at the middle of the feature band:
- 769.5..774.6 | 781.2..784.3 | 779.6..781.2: 0.00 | 18.7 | 18.7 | 18.7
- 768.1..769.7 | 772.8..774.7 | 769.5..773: 0.09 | 19.7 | 18.6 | 19.2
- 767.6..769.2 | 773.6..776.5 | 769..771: -0.03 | 18.6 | 22.6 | 19.5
